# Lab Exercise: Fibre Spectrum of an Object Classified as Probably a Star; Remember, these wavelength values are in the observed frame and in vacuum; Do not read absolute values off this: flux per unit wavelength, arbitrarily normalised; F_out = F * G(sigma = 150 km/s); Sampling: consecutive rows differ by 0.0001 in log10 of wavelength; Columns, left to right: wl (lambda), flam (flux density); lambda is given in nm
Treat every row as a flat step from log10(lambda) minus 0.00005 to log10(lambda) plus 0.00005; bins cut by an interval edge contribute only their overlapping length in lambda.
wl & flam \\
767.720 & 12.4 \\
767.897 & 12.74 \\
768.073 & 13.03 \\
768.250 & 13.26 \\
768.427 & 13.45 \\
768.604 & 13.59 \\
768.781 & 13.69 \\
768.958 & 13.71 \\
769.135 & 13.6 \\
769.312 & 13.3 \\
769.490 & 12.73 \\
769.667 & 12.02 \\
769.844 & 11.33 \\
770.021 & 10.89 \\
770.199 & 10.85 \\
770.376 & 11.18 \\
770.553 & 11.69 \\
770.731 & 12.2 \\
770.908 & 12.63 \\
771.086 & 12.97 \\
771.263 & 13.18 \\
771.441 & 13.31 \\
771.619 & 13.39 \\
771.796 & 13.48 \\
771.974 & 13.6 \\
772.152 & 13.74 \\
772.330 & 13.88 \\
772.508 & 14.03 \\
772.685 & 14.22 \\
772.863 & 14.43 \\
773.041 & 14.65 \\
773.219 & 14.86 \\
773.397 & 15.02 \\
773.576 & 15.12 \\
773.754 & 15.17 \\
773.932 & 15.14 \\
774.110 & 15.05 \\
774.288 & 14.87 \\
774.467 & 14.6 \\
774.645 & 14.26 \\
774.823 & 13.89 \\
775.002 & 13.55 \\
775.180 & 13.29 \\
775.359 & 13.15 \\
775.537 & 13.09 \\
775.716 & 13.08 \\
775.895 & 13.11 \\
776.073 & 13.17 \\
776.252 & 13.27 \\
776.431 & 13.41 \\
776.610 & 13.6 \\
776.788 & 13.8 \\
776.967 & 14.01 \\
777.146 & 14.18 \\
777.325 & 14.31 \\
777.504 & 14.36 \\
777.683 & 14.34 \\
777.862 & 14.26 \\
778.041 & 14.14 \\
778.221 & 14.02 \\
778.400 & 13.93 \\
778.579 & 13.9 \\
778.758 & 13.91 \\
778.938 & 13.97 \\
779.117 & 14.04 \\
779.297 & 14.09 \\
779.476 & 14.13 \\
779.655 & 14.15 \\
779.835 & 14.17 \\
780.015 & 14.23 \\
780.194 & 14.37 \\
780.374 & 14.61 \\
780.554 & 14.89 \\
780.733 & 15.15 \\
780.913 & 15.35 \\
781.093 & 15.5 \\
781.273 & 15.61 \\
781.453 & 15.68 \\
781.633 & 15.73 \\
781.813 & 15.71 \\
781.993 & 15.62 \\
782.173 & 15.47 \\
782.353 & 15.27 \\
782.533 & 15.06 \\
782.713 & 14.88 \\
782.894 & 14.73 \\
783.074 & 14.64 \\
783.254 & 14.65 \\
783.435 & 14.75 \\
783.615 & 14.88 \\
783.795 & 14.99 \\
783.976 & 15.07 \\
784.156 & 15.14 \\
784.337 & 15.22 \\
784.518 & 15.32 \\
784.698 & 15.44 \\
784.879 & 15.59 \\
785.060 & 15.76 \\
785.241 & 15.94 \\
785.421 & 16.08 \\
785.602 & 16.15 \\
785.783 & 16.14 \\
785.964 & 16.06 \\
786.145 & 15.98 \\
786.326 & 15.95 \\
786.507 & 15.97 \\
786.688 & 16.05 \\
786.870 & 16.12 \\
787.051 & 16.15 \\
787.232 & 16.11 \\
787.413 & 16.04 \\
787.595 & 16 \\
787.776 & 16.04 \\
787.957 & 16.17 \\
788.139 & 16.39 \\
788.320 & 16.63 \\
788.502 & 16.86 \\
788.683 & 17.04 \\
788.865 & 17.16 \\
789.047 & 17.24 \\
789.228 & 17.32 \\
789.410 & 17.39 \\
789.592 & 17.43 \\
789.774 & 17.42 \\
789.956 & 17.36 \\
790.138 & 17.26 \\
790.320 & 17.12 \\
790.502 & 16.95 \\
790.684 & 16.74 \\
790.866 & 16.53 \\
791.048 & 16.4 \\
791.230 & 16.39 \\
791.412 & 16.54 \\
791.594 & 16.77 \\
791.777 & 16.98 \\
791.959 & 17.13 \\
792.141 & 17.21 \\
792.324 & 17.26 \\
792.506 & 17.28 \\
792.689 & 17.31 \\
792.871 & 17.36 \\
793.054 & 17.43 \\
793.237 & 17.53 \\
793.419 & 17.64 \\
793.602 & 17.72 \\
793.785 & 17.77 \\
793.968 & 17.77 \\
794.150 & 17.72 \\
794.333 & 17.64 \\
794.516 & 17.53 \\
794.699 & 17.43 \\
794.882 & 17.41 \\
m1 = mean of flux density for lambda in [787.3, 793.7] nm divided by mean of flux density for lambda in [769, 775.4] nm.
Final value 1.26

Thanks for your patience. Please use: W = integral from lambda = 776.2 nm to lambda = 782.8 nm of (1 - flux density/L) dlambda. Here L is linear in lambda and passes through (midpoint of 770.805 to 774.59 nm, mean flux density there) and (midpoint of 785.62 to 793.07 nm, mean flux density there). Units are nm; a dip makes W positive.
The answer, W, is 0.30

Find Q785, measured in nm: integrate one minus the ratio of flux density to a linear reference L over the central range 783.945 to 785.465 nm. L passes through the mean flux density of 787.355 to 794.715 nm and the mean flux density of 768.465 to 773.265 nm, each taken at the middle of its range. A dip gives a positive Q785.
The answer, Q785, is 0.03 nm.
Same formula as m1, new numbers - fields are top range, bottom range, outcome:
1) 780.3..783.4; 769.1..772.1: 1.22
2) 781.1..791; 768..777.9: 1.18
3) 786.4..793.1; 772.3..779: 1.19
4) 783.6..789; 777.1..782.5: 1.09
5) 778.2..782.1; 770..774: 1.09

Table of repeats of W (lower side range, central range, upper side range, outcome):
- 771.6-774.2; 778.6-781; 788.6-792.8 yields 0.17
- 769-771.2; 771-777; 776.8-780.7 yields -0.39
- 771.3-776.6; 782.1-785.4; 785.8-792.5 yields 0.11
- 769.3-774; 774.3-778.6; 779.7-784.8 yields 0.09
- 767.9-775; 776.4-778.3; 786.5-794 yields 0.07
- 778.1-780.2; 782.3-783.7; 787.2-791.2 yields 0.02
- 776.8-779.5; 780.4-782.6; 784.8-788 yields -0.08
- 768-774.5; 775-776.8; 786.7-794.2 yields 0.13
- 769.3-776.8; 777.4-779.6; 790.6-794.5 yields 0.06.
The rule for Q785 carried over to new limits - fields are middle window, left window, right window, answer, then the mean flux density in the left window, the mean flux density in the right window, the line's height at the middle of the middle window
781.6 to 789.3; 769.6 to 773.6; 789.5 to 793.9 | 0.050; 13.1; 17.1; 15.9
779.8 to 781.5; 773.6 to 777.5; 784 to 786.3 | -0.009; 13.9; 15.7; 14.9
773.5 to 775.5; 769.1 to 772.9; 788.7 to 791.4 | -0.110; 12.8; 17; 13.6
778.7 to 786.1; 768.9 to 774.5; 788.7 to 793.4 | 0.185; 13.5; 17.1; 15.5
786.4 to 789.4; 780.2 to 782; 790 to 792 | -0.024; 15.3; 16.8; 16.3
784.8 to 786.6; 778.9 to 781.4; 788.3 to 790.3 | 0.025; 14.6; 17.2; 16.2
